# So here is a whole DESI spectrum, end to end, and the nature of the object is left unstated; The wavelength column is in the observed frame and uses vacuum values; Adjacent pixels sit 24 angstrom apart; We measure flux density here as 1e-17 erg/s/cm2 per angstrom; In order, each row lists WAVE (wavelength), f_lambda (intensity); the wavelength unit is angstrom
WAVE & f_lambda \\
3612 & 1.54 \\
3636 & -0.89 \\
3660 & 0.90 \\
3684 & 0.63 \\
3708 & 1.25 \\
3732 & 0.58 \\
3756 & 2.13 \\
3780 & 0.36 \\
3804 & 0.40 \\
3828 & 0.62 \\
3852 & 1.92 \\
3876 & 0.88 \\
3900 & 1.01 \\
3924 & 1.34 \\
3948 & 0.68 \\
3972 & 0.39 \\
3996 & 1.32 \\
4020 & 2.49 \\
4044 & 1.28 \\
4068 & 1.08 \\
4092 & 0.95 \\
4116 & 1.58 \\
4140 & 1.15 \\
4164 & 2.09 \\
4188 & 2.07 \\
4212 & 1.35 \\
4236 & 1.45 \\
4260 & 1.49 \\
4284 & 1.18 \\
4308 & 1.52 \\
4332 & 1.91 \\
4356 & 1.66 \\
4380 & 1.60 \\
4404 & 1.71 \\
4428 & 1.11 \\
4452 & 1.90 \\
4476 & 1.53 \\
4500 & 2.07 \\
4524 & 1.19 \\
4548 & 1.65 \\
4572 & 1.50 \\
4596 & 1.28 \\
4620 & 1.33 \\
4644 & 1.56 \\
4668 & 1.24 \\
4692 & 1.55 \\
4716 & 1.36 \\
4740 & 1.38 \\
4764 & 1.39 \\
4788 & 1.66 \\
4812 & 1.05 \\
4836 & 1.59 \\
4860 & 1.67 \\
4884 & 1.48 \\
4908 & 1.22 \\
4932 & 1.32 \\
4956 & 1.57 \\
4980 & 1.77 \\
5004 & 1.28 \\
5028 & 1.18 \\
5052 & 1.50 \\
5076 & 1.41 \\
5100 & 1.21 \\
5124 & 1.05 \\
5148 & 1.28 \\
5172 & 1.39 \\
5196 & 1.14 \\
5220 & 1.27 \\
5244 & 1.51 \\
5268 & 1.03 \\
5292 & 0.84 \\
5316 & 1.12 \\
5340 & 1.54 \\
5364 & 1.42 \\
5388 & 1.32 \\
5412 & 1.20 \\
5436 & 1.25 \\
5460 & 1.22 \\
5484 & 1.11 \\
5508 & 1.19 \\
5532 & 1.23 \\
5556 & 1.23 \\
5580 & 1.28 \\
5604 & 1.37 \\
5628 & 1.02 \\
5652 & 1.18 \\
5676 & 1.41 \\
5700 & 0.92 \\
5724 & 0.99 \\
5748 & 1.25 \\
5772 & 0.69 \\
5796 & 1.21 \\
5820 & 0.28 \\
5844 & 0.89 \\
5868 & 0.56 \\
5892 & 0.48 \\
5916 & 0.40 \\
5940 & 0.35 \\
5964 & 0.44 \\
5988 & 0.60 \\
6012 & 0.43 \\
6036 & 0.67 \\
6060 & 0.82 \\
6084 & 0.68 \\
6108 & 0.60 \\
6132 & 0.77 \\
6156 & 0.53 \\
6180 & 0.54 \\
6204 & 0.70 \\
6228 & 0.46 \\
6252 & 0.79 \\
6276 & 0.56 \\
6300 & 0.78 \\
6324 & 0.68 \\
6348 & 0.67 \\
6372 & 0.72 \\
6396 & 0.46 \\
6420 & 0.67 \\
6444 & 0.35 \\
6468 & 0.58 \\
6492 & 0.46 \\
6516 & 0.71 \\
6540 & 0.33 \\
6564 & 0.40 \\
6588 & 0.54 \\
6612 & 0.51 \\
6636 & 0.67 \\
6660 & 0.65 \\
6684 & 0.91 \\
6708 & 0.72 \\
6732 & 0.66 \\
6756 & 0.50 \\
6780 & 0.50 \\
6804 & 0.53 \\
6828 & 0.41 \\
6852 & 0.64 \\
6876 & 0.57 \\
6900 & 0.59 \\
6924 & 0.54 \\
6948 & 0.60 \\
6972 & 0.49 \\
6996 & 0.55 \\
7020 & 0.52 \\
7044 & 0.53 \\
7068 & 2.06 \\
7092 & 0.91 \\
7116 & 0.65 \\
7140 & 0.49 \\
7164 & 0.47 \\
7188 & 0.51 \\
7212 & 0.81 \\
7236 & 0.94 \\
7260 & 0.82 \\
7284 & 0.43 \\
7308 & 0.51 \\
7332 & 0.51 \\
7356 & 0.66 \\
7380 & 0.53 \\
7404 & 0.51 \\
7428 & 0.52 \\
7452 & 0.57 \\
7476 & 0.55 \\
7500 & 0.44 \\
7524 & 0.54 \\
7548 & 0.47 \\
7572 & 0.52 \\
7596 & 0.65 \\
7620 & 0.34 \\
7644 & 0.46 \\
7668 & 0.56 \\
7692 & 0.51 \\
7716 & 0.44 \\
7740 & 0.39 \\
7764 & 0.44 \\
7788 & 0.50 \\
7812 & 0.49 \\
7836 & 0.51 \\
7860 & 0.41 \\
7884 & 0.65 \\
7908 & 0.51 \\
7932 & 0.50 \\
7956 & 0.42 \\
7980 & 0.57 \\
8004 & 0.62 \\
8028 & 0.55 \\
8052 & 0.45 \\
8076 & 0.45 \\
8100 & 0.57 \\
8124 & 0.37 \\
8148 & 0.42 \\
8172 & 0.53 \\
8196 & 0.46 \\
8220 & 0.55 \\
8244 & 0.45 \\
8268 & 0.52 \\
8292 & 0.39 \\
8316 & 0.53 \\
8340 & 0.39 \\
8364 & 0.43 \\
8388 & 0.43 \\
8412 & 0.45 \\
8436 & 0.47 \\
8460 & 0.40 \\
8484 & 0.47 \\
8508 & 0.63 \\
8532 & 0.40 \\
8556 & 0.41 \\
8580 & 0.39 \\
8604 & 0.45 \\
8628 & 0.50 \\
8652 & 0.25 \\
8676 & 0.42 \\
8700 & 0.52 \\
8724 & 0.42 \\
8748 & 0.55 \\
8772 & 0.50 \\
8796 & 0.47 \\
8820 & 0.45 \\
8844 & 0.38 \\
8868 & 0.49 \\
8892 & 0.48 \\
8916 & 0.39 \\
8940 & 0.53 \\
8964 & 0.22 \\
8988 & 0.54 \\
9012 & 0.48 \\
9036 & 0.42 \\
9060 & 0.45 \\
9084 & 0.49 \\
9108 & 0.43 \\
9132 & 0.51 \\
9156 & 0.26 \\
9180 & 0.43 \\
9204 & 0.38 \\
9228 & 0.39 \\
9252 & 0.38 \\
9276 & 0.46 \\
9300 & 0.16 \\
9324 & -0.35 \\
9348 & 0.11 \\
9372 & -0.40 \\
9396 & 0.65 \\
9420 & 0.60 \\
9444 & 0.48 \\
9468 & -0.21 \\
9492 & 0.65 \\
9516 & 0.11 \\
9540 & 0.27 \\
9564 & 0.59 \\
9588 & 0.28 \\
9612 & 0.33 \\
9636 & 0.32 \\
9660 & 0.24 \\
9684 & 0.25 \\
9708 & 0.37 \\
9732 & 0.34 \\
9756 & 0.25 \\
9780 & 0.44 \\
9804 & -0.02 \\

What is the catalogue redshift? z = 0.078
